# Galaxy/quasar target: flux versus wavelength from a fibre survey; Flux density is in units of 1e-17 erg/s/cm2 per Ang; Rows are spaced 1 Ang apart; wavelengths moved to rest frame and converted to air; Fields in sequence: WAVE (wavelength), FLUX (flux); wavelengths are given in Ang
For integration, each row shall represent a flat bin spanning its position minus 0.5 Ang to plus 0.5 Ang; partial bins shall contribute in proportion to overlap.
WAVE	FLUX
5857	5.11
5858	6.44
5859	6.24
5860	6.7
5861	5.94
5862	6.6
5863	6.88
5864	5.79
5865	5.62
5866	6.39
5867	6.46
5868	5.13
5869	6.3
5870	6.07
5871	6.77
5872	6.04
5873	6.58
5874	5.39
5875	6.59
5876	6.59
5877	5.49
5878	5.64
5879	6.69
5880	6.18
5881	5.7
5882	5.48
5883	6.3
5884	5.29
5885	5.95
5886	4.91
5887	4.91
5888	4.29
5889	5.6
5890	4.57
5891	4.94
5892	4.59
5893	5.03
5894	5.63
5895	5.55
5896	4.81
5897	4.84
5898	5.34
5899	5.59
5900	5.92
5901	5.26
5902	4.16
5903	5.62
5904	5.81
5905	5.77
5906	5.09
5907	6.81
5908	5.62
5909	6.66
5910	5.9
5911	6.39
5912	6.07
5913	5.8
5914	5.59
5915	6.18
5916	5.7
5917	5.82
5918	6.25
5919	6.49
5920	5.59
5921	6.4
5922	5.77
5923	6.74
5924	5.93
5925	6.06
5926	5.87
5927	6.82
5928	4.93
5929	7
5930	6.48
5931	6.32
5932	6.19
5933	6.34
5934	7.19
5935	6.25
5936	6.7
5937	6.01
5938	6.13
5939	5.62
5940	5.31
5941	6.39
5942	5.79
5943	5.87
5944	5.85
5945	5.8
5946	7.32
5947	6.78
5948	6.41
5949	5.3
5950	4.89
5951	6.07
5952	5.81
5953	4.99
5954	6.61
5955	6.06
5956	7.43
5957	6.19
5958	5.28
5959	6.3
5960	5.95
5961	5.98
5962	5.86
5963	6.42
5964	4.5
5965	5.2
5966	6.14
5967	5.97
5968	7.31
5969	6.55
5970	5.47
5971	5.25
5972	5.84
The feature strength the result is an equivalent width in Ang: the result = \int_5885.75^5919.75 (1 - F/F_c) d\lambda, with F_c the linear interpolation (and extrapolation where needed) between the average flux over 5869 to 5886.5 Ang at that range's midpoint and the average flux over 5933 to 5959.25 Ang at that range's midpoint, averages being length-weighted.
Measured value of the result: 2.9 Ang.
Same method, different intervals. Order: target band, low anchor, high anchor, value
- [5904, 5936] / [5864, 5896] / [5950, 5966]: -1.9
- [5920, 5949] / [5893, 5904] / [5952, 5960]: -2.0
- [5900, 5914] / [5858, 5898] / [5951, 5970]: 0.2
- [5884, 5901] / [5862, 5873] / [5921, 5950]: 2.8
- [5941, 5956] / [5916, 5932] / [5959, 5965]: -0.4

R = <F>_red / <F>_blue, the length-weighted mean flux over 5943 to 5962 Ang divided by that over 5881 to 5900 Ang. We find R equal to 1.16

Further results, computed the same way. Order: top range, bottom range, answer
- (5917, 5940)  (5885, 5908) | 1.18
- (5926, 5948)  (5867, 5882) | 1.03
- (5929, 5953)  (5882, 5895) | 1.18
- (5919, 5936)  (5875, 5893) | 1.14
